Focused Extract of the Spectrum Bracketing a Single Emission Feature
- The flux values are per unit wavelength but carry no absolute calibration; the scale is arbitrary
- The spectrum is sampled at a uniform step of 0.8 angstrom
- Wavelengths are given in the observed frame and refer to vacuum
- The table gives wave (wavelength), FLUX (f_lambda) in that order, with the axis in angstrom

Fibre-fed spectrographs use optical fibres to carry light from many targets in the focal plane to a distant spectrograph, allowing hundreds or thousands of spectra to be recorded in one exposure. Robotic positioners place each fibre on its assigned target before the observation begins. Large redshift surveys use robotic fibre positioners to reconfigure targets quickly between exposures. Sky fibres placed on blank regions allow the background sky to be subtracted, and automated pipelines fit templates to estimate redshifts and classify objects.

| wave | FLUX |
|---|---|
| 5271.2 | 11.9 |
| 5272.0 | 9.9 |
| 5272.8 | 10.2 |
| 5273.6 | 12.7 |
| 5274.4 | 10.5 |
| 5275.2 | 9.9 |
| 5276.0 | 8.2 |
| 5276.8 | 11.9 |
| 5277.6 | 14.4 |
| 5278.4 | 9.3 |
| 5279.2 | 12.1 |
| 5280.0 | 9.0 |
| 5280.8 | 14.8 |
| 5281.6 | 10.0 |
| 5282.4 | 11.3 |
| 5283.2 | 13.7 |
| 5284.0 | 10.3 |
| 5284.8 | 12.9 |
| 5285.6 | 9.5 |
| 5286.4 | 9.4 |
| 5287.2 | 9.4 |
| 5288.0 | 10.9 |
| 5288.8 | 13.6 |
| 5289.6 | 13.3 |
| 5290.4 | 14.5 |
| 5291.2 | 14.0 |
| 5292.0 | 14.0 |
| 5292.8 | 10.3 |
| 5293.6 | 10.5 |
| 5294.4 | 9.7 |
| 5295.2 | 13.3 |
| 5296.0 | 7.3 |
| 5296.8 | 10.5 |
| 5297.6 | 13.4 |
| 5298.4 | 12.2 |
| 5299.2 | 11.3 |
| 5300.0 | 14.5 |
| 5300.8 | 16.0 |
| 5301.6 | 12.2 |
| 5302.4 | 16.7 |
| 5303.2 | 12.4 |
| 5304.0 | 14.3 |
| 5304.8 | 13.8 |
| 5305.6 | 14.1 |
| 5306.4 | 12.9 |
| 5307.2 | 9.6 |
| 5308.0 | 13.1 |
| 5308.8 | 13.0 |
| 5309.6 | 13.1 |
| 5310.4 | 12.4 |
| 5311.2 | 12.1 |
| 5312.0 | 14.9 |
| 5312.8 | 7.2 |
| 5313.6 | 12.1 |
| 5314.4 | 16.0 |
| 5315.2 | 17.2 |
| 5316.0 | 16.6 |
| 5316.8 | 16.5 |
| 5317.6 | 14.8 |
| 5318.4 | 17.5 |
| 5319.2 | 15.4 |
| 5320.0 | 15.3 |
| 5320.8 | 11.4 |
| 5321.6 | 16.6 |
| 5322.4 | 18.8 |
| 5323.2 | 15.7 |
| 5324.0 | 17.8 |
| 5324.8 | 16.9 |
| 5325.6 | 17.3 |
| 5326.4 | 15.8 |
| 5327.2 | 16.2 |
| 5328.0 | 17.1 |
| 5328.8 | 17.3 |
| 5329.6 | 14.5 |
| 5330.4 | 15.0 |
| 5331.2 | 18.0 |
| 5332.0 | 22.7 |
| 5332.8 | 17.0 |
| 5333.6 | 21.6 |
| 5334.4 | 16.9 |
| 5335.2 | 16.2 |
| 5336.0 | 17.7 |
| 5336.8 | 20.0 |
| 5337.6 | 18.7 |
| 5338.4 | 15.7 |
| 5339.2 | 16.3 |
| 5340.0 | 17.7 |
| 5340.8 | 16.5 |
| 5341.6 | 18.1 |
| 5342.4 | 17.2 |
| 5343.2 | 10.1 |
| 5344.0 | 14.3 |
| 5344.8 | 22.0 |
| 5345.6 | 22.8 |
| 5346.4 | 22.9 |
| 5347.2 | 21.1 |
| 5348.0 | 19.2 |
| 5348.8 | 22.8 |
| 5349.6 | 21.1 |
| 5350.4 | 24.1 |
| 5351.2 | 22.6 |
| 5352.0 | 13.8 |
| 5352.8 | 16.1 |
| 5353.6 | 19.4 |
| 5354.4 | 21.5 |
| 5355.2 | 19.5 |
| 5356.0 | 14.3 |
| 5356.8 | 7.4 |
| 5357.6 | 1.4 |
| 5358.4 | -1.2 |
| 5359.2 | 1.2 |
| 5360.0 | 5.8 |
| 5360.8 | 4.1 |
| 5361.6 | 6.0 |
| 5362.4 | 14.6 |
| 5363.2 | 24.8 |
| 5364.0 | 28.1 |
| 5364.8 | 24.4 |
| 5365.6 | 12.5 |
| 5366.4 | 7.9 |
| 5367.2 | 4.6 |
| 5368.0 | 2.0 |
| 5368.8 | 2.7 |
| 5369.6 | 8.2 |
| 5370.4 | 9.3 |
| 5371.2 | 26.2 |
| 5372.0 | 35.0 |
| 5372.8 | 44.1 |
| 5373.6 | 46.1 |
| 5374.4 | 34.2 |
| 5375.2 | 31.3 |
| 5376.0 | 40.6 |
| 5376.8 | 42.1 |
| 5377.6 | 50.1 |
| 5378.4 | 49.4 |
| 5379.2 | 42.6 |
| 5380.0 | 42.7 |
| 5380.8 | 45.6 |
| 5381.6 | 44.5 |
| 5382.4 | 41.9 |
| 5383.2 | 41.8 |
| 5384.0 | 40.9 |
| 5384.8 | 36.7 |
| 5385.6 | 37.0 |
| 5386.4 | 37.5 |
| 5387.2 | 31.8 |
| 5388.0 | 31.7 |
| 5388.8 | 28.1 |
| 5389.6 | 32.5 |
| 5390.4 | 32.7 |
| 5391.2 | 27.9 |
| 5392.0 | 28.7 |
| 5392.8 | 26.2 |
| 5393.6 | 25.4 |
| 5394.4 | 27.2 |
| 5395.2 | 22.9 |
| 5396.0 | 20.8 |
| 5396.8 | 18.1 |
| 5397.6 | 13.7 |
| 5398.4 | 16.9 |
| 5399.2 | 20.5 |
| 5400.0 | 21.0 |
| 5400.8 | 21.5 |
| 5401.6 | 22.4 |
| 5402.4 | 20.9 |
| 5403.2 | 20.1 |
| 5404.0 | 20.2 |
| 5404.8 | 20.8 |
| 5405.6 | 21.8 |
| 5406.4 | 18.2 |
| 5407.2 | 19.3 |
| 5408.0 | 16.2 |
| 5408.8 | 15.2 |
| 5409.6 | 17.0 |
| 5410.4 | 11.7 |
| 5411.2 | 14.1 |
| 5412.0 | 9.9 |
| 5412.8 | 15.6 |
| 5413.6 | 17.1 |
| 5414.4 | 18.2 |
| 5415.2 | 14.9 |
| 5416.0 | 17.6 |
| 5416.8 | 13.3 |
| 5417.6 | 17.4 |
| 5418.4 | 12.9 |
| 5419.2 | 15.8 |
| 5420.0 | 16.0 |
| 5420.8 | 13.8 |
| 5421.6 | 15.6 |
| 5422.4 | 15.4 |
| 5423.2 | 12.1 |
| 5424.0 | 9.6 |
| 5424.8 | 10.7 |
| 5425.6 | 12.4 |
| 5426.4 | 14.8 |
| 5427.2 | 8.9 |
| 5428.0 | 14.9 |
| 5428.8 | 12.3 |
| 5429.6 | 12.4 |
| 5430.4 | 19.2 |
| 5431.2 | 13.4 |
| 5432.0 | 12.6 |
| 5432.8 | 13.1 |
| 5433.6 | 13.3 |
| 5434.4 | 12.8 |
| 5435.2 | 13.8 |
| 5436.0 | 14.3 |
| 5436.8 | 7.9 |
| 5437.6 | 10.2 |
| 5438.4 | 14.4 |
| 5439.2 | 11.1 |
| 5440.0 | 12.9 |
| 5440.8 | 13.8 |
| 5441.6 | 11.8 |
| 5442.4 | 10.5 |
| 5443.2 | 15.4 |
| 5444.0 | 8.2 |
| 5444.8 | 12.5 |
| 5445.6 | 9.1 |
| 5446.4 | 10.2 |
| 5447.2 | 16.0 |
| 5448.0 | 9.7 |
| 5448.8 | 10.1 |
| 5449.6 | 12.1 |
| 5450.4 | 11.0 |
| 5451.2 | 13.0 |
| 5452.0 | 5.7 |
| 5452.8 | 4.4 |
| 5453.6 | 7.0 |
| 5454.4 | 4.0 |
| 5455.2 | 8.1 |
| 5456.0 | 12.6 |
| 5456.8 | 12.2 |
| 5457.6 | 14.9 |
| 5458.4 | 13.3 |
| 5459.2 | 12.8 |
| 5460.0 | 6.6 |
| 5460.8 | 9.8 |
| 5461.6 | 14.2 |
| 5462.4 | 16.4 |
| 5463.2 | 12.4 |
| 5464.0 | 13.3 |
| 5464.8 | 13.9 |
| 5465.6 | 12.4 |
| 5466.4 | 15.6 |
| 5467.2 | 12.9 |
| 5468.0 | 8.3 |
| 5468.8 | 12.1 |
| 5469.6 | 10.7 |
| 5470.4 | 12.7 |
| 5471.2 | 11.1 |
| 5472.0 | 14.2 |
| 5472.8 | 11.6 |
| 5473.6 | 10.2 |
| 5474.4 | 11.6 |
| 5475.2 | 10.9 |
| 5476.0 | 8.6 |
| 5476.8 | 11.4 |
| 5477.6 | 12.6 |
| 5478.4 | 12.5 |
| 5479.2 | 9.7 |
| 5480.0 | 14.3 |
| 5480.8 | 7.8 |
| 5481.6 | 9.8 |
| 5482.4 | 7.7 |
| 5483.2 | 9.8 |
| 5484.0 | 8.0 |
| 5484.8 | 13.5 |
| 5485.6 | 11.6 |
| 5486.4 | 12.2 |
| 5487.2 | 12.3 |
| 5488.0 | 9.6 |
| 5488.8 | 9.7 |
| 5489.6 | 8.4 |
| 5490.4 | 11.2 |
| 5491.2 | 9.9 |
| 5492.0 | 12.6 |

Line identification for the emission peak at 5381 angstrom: C IV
